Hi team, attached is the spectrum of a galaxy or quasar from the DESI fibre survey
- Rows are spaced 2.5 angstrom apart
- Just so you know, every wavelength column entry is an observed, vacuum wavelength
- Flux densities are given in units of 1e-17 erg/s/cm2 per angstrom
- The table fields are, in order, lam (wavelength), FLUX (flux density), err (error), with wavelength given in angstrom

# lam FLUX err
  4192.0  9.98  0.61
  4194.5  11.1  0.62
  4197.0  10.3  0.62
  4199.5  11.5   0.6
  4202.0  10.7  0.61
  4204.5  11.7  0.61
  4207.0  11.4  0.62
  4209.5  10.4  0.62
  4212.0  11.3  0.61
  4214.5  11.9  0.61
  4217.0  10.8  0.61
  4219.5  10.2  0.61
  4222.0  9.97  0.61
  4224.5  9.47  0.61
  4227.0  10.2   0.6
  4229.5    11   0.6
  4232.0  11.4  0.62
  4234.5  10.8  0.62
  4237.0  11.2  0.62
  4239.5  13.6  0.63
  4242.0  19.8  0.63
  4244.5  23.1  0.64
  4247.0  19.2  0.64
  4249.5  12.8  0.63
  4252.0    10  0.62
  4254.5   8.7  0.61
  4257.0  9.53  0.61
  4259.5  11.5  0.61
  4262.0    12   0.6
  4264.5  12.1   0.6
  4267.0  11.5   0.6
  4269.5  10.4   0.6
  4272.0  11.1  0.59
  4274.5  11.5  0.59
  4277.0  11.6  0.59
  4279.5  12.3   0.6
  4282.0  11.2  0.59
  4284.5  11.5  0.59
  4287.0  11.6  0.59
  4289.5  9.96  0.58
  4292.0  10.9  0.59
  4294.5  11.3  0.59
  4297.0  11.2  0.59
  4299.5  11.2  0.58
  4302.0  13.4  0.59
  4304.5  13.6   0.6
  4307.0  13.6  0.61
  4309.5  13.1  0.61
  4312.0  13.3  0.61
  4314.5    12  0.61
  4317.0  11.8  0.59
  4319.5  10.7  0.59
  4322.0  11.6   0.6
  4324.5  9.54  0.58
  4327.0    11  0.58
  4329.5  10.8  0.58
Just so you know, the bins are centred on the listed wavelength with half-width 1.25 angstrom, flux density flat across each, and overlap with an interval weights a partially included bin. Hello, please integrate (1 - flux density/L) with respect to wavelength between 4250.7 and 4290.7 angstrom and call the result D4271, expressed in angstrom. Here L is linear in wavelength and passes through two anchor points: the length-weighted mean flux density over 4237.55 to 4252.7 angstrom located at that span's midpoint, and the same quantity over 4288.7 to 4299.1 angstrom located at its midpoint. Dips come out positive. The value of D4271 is 6.96 angstrom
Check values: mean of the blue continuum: 16.4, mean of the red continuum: 10.9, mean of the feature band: 11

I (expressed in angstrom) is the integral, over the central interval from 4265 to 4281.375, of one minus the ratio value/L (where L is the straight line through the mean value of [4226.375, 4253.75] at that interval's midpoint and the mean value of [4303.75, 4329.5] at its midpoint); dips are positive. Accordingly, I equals 2.0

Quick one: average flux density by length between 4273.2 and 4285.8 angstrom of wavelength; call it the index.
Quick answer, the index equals 11.6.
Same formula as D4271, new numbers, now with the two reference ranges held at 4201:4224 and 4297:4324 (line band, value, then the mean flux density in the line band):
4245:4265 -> -1.6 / 12.4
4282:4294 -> 0.9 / 11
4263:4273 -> 0.3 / 11.3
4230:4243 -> -2.2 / 13.1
